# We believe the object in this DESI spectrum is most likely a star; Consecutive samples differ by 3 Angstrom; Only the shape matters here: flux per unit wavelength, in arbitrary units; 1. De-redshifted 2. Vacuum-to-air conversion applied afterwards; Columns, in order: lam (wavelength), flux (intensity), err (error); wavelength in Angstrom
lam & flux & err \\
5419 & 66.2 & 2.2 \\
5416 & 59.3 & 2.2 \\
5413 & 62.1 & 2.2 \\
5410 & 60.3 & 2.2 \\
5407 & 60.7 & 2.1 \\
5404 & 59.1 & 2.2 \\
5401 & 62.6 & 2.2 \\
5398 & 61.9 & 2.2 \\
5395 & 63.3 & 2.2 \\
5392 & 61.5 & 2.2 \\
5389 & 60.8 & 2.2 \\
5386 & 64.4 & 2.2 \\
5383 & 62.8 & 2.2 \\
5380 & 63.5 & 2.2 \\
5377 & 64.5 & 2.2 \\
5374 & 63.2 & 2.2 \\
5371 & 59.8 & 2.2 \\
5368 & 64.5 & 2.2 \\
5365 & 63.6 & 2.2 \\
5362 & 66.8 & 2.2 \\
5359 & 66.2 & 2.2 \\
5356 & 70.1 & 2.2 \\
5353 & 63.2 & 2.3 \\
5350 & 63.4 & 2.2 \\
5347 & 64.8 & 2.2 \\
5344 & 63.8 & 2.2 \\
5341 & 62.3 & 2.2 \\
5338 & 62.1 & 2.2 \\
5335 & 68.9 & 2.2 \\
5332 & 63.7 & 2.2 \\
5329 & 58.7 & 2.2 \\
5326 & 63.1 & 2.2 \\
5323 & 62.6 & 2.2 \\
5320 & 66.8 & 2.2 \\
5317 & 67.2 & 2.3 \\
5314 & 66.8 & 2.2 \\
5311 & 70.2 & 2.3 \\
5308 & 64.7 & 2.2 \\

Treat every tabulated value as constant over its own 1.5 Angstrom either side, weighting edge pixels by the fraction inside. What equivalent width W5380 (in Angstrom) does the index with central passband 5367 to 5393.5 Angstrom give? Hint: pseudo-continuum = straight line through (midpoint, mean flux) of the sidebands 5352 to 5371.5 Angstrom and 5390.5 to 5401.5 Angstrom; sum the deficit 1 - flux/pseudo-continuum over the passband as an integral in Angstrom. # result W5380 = 0.4 Angstrom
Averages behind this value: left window 65.2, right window 62.3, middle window 62.7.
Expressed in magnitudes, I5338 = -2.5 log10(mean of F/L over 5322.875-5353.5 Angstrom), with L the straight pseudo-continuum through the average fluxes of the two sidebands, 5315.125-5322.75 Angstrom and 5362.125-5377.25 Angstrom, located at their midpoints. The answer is 0.03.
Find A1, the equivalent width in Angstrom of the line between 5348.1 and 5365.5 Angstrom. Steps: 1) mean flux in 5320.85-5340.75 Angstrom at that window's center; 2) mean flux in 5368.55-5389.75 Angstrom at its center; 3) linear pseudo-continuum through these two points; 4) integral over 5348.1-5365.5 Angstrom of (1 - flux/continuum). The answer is -0.7 Angstrom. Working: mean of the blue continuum 63.2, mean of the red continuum 62.9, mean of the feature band 65.6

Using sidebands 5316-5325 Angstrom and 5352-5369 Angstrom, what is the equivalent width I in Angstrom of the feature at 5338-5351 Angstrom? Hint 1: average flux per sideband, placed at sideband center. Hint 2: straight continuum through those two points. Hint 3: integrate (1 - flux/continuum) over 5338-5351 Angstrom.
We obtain 0.4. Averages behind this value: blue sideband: 65.3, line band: 63.4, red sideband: 65.8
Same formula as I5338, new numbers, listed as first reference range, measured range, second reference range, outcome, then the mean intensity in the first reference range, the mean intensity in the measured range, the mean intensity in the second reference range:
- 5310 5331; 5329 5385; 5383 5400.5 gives -0.009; 64.9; 64.1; 62.4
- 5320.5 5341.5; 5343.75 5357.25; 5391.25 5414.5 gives -0.039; 63.3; 65.1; 61.4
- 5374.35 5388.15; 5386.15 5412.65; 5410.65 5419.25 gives 0.020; 63.6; 61.5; 61.8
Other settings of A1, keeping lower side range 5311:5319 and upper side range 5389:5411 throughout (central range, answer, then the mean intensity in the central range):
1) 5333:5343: 0.23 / 64.4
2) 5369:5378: 0.11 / 62.5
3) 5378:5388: -0.14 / 63.5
